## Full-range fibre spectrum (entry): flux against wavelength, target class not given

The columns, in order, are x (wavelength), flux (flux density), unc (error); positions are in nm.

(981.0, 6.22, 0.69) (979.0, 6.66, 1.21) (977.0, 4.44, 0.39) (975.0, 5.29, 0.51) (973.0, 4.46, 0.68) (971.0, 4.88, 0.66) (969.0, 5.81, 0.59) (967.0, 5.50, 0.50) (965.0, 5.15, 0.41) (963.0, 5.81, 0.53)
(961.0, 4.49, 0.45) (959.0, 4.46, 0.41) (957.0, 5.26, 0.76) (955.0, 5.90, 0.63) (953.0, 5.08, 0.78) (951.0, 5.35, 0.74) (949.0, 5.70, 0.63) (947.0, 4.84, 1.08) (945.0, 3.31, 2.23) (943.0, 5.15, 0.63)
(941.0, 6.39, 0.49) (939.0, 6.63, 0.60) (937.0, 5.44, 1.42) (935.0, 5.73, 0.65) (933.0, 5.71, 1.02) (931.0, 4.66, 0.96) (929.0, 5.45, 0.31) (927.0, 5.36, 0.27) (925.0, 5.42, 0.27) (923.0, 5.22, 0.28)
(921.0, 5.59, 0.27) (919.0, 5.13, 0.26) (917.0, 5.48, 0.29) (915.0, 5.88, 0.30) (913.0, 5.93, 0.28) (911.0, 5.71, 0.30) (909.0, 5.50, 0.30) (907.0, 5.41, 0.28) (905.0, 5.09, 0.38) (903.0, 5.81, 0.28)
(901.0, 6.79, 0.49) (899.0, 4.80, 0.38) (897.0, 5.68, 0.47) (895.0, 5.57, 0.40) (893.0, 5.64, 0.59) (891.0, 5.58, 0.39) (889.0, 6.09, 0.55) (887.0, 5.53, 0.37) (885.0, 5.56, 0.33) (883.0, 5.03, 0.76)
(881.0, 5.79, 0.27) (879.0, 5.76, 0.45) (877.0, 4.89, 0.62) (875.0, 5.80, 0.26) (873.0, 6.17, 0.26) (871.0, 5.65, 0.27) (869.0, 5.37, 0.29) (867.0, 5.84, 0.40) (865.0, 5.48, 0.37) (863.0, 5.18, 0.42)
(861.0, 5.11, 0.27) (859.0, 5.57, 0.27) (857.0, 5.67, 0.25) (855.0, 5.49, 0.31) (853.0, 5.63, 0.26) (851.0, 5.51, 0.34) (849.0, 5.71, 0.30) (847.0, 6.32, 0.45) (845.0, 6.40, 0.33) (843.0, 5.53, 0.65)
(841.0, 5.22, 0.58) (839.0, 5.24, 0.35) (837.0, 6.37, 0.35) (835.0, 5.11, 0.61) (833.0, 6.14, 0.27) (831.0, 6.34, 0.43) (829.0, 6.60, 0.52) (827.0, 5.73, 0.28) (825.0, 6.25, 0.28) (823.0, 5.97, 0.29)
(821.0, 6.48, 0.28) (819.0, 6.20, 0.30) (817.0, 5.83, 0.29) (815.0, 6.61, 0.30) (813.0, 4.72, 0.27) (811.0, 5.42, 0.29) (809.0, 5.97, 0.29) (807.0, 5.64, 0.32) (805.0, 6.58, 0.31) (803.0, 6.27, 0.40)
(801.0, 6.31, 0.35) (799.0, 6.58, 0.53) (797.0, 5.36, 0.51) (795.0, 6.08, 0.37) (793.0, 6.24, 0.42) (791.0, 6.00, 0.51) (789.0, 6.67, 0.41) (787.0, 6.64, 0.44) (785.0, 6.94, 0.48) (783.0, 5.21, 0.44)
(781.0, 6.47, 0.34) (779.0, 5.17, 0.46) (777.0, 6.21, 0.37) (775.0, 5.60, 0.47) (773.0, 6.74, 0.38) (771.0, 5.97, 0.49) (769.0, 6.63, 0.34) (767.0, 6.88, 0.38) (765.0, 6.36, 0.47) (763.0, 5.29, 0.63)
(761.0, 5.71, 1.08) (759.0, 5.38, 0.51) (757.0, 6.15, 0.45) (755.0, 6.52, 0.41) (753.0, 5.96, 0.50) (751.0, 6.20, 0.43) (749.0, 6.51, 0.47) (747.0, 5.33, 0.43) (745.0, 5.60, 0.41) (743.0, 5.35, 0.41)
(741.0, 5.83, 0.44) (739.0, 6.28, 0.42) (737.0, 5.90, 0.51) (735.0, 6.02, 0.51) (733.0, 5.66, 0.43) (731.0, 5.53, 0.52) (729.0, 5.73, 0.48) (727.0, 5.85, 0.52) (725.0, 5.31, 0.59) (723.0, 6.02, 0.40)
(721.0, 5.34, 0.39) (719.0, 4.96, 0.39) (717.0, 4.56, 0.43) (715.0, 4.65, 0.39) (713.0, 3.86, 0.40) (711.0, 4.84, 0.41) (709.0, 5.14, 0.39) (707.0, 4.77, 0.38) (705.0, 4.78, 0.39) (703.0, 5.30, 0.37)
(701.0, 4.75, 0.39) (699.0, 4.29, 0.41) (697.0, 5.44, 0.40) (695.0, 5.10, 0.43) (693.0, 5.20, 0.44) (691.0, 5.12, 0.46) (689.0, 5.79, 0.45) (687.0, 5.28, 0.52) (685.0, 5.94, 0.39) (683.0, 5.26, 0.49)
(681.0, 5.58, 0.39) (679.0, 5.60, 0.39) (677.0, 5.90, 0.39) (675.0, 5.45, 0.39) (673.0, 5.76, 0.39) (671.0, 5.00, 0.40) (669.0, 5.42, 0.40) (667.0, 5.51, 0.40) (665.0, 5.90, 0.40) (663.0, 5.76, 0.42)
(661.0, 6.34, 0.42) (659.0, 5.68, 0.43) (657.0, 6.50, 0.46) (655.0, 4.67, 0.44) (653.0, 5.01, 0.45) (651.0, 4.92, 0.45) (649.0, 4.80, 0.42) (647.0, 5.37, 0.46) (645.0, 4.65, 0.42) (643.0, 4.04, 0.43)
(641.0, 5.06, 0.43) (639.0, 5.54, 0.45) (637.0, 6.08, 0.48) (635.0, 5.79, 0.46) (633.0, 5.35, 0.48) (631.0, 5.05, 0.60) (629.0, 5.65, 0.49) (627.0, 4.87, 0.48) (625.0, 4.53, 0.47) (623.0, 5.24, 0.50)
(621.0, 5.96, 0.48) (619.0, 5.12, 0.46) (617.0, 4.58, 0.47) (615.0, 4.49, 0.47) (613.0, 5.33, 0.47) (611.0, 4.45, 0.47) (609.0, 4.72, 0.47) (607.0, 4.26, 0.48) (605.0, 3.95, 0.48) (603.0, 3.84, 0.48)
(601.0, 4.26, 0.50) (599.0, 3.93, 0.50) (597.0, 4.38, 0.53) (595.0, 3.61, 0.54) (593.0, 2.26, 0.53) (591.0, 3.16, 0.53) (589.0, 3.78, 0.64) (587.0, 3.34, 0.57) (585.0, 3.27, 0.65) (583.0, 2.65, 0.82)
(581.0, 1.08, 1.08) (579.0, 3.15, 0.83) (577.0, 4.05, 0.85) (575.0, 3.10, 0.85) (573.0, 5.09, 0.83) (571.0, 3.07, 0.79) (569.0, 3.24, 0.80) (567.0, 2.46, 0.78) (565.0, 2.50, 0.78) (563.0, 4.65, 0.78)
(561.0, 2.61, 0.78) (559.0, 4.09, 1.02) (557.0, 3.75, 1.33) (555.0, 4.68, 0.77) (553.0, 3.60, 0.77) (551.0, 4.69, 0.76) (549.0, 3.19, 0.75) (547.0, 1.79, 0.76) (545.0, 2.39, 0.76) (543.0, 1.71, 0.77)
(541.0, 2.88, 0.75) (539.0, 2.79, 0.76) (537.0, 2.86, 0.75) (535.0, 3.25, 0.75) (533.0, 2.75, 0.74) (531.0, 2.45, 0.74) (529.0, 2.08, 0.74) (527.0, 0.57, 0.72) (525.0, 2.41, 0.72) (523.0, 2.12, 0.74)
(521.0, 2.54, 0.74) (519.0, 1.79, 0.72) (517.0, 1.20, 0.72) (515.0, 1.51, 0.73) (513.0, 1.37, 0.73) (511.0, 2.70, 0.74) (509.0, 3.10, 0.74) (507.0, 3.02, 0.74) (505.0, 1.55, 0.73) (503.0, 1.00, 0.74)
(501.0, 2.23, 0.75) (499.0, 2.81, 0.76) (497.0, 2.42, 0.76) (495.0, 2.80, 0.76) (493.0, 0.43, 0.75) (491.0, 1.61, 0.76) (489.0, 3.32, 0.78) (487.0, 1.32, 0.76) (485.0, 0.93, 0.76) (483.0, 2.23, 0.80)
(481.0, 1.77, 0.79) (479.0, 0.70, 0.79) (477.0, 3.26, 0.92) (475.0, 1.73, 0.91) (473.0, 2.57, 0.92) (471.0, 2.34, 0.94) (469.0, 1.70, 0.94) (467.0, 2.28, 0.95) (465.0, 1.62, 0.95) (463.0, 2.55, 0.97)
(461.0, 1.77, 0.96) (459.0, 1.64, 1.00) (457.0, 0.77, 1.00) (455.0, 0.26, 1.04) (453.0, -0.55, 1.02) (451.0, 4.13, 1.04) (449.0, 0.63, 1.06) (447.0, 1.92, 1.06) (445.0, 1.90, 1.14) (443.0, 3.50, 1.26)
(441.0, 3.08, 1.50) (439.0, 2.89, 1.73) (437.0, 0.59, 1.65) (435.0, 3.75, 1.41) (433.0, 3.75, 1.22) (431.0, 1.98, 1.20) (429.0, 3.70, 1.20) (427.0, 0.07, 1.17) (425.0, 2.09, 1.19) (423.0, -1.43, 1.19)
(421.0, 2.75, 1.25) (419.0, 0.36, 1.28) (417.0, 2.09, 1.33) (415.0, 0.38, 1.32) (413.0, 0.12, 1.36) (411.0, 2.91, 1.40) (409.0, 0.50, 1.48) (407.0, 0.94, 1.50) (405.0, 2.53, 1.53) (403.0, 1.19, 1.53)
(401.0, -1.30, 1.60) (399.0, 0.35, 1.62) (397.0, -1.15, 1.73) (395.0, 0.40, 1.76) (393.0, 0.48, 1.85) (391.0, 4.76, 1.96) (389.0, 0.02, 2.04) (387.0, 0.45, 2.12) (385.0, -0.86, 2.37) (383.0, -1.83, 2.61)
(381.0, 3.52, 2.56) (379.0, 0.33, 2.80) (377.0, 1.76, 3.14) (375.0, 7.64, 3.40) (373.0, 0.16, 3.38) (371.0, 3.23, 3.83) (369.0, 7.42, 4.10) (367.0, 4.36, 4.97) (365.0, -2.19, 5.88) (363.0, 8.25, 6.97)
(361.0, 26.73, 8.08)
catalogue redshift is 0.378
